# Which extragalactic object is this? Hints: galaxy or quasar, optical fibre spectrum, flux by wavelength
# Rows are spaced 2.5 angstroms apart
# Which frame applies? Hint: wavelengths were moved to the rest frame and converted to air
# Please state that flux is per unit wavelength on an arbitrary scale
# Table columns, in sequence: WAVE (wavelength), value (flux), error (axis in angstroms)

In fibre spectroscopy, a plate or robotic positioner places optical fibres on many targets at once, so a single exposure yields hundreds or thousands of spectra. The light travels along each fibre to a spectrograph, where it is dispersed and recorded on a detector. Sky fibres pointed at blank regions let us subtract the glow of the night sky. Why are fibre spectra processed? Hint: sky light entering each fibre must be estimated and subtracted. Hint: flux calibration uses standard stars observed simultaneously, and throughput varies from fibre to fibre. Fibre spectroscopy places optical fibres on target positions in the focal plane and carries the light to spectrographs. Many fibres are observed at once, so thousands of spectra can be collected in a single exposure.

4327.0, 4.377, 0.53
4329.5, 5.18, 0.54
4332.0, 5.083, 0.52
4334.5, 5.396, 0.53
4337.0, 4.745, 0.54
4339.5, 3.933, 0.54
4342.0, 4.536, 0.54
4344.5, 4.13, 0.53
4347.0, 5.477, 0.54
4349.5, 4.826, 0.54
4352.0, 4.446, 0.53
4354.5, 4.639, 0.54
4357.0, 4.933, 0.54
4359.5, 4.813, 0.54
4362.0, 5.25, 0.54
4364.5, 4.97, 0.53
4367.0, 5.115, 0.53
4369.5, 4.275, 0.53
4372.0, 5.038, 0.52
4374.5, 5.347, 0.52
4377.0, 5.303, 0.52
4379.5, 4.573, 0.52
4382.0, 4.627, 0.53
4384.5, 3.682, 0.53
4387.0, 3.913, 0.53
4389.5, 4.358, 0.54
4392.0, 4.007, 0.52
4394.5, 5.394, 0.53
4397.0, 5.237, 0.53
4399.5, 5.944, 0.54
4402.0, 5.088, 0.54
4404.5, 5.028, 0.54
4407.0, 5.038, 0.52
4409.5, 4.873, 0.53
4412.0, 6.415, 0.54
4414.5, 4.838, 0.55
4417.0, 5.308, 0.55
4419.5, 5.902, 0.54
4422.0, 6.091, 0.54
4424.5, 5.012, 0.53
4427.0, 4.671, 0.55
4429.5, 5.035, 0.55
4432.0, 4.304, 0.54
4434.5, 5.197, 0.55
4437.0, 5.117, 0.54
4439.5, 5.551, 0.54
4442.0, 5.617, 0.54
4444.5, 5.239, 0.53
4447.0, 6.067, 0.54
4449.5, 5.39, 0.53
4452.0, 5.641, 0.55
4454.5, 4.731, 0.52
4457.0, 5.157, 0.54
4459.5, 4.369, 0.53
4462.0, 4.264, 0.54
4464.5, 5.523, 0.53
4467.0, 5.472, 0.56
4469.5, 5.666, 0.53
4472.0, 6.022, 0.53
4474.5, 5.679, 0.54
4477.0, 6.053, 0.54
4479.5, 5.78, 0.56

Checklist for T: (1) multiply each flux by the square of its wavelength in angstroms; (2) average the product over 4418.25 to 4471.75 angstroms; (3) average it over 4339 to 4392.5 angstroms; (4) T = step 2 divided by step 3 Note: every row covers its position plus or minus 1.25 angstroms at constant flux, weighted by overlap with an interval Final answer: 1.17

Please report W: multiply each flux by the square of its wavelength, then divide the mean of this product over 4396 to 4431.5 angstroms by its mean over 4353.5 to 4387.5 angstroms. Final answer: 1.13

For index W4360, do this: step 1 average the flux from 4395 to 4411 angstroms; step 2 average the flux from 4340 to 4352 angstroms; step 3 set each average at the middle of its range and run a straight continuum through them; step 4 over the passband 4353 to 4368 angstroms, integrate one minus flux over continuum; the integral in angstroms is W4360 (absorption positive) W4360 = -0.4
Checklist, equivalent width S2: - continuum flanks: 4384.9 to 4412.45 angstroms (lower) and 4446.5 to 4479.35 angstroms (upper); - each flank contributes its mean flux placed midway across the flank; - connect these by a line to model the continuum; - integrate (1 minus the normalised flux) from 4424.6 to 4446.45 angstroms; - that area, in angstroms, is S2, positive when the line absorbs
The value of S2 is 0.3 angstroms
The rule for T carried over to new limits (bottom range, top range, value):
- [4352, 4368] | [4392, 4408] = 1.08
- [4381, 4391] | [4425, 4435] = 1.18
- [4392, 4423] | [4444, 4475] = 1.01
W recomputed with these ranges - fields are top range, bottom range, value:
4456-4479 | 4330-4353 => 1.20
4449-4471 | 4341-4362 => 1.13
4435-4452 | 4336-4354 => 1.25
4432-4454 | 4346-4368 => 1.14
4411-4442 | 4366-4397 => 1.16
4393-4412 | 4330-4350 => 1.14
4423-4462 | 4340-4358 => 1.14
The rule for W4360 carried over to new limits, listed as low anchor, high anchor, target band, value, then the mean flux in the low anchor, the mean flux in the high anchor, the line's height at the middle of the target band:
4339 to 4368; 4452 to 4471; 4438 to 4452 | -1.50 angstroms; 4.77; 5.08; 5.03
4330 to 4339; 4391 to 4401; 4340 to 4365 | 1.35 angstroms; 4.99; 5.17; 5.04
